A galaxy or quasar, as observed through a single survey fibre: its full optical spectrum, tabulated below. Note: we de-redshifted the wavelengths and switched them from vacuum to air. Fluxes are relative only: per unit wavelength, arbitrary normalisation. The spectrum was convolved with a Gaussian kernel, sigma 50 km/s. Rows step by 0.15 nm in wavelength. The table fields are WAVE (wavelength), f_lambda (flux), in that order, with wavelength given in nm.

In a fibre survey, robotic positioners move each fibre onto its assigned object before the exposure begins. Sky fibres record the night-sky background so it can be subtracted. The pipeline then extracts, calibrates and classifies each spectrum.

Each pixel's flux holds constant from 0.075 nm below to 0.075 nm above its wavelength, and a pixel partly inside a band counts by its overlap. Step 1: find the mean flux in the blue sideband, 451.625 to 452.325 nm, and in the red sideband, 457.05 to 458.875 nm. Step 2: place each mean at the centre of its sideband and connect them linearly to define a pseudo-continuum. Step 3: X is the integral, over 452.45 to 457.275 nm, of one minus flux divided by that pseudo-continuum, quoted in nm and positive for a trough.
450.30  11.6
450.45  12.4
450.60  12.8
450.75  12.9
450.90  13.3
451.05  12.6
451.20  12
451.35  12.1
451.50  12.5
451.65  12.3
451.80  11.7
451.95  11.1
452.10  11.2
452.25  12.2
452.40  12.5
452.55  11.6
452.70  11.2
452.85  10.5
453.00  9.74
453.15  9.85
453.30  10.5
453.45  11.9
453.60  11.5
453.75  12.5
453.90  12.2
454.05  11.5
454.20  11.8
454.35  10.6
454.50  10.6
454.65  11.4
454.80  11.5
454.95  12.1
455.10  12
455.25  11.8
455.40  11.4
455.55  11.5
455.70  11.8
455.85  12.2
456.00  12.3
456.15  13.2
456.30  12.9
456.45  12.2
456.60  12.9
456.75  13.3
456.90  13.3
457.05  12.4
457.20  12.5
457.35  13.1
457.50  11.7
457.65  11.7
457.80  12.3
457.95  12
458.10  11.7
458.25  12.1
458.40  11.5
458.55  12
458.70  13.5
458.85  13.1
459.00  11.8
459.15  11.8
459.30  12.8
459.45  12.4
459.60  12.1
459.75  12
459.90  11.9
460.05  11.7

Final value 0.070 nm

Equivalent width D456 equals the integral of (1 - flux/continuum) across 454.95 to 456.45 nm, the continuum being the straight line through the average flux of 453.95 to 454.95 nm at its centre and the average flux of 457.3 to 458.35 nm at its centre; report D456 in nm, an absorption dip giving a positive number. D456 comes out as -0.07 nm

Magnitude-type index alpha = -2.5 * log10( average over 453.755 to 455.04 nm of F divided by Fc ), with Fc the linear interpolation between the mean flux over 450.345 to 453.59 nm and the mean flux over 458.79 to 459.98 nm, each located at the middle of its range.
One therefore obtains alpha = 0.035 mag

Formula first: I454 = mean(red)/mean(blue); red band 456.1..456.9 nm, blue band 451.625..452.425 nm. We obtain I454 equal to 1.1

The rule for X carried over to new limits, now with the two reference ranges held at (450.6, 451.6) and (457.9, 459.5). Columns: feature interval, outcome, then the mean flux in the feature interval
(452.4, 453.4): 0.14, 10.7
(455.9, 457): -0.04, 12.8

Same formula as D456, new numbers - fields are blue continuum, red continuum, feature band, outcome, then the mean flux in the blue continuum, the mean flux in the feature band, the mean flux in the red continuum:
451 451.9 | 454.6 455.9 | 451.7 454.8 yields 0.17 nm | 12.2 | 11.3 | 11.7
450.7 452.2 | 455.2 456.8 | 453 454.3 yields 0.09 nm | 12.2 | 11.4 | 12.3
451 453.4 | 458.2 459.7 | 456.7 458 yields -0.04 nm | 11.5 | 12.5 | 12.3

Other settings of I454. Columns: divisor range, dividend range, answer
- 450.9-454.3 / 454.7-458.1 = 1.05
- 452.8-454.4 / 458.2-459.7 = 1.10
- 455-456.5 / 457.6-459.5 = 1.01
